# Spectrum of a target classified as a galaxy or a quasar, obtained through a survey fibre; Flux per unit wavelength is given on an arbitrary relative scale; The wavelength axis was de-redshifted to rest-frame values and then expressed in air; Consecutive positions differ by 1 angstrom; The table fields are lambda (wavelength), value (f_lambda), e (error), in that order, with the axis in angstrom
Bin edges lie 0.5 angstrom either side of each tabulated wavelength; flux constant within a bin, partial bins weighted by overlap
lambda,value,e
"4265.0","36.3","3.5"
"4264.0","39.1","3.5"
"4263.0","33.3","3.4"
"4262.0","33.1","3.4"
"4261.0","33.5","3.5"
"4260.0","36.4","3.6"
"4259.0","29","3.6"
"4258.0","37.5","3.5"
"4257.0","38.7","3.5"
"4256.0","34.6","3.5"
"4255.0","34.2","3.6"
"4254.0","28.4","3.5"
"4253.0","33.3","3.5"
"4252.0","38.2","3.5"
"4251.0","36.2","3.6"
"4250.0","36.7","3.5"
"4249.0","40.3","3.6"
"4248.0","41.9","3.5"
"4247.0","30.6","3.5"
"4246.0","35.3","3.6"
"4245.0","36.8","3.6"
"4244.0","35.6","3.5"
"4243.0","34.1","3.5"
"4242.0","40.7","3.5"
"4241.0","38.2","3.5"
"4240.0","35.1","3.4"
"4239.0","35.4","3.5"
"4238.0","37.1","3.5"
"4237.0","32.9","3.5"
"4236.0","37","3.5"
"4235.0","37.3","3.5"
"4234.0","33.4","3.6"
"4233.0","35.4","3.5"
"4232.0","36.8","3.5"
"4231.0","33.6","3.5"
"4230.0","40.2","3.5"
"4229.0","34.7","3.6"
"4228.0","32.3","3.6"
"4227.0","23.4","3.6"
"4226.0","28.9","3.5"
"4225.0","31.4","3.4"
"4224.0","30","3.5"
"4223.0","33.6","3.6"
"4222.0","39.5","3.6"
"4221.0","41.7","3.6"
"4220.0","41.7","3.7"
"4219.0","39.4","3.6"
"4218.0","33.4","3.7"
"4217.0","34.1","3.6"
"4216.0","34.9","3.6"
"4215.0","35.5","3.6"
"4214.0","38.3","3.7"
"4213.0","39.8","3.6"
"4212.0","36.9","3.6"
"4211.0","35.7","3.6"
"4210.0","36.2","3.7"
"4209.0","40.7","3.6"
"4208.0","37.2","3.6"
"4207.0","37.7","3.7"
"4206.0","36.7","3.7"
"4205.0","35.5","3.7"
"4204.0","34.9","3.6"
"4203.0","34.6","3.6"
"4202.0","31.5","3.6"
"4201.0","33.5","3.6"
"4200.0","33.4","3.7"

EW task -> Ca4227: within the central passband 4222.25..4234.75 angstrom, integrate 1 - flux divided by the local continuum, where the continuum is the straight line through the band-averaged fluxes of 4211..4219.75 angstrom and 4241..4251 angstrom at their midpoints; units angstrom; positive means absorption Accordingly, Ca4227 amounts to 1.3 angstrom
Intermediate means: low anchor 36.6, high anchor 36.9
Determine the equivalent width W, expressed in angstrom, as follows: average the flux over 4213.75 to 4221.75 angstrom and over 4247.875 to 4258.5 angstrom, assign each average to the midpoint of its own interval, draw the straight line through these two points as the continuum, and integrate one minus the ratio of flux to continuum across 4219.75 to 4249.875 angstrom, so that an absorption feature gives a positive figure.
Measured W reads 1.1 angstrom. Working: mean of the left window 37.4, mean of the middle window 35.5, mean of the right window 36.2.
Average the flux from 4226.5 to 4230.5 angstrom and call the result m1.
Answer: 32.6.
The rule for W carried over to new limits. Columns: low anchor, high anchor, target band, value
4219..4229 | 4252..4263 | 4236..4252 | -1.19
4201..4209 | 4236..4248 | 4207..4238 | 0.17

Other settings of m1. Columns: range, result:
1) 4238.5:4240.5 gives 35.2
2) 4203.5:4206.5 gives 35.7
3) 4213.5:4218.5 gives 35.2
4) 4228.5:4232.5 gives 36.3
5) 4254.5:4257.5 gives 35.8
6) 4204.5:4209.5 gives 37.6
